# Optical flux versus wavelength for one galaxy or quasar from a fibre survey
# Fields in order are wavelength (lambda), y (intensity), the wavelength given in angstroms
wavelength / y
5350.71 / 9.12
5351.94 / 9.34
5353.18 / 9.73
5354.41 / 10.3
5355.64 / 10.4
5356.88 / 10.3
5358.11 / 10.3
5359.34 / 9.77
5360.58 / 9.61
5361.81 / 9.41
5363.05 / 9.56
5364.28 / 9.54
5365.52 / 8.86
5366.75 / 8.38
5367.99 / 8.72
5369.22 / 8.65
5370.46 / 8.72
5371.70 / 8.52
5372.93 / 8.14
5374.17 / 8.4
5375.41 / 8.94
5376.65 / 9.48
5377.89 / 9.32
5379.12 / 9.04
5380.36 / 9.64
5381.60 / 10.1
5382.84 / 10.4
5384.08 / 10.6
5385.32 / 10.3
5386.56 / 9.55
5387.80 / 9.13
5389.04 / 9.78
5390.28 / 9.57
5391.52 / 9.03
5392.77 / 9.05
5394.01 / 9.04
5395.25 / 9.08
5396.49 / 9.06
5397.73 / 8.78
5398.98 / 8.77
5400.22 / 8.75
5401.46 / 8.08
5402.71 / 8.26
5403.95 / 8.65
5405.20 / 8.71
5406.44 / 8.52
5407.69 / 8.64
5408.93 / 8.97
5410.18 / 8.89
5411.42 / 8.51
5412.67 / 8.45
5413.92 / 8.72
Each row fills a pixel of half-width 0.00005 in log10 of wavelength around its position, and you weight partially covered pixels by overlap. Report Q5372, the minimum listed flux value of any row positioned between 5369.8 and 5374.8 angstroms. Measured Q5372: 8.14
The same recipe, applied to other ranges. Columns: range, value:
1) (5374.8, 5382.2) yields 8.94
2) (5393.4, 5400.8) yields 8.75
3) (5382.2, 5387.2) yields 9.55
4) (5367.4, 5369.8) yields 8.65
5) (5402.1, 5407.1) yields 8.26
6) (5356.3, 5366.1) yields 8.86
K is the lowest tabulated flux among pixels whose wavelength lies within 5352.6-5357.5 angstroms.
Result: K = 9.73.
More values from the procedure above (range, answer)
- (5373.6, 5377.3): 8.4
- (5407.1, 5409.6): 8.64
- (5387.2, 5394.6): 9.03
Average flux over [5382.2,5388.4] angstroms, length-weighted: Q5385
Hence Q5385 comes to 10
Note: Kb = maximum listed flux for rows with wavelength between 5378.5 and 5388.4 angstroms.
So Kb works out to 10.6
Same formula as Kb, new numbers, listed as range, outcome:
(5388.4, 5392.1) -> 9.78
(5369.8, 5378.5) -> 9.48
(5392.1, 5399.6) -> 9.08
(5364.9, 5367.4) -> 8.86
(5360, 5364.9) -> 9.61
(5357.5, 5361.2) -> 10.3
